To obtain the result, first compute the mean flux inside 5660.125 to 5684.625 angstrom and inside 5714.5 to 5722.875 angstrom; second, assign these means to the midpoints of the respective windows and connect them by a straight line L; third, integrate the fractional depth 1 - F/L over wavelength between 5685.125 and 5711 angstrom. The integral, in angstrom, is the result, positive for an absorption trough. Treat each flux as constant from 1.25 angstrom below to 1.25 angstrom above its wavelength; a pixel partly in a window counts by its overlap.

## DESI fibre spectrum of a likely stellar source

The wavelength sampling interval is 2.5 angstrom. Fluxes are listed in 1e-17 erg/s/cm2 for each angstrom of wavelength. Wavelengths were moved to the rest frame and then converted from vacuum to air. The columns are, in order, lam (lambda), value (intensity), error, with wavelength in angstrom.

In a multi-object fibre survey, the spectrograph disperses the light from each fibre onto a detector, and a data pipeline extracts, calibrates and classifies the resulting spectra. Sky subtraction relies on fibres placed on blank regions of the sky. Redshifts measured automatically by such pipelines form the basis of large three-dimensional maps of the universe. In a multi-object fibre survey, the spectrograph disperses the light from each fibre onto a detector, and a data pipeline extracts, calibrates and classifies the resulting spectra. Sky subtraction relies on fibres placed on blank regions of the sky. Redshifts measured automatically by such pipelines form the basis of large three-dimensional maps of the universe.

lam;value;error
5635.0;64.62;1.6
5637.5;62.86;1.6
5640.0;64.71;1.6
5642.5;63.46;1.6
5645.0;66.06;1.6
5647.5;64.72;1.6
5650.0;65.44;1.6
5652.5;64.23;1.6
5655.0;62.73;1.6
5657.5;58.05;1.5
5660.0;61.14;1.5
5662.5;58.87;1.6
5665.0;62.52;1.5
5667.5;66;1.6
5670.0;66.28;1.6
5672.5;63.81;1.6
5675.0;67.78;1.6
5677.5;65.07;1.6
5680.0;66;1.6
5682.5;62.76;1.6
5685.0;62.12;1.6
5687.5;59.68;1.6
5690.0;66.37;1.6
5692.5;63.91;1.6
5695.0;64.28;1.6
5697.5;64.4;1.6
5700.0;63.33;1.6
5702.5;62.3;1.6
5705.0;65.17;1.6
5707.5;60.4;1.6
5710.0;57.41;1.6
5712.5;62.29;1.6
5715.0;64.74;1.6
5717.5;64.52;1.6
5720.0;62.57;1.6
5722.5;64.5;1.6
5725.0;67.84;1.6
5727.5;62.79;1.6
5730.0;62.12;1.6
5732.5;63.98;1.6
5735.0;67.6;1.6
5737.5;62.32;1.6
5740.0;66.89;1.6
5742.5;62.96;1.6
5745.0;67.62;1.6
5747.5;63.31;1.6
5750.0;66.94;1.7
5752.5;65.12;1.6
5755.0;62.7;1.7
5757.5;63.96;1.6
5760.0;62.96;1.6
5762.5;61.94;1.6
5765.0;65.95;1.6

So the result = 0.52 angstrom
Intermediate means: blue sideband 64.1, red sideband 64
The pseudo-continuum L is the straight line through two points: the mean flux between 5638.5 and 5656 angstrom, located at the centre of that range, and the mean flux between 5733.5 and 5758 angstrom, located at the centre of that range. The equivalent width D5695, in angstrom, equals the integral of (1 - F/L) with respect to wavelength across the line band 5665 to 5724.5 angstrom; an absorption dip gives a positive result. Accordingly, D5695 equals 0.88 angstrom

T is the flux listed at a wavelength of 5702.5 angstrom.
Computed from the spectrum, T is 62.3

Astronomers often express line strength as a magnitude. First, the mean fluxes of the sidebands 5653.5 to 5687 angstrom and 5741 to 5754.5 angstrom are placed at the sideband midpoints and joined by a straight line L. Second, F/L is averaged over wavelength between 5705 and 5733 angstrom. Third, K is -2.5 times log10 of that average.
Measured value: 0.02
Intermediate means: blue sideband 63.2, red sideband 65.1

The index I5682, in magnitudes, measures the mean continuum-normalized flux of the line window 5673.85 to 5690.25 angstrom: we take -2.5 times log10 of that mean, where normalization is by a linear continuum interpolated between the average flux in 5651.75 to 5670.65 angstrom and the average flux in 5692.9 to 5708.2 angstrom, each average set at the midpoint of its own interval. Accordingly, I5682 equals -0.02 mag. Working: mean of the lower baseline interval 62.3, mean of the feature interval 64.1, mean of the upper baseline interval 63.5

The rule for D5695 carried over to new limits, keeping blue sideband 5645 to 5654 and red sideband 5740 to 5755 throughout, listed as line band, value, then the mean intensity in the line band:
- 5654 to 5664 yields 0.7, 60.2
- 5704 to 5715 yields 0.6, 61.6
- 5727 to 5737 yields 0.2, 64.1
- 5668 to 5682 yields -0.1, 65.6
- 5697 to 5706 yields 0.2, 63.7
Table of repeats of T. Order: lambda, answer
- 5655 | 62.73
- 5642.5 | 63.46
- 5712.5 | 62.29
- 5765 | 65.95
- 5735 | 67.6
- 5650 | 65.44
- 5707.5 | 60.4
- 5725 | 67.84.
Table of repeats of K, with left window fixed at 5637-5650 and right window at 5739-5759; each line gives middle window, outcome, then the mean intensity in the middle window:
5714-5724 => 0.011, 64.2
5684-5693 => 0.029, 63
